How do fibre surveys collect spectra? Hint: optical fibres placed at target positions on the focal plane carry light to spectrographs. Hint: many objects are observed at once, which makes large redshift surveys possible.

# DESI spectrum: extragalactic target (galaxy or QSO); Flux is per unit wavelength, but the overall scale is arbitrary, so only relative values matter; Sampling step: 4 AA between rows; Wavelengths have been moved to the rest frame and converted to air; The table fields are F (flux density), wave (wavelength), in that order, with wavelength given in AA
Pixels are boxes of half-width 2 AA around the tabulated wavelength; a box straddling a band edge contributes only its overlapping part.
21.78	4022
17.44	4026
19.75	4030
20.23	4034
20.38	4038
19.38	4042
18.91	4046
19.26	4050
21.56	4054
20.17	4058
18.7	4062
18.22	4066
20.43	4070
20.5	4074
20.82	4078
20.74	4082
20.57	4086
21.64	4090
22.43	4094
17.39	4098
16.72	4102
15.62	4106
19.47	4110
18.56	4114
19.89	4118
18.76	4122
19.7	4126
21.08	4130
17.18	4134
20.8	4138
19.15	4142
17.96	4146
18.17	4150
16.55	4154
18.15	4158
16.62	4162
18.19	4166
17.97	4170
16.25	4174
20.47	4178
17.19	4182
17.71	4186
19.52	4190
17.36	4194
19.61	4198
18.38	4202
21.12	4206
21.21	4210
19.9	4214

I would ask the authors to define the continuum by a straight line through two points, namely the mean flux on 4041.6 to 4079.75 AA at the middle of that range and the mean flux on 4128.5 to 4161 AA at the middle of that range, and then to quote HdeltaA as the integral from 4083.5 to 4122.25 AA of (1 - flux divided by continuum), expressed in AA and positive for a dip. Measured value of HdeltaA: 0.1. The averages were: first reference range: 19.8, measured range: 19.1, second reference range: 18.5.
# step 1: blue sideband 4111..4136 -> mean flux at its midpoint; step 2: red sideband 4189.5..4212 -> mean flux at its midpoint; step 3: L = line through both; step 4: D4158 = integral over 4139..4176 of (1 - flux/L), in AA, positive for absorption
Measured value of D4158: 3.1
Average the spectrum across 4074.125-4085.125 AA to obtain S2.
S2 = 20.7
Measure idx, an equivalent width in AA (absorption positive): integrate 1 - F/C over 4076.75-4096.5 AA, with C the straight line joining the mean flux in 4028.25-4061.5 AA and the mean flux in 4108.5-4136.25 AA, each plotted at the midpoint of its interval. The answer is -1.63 AA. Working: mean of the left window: 19.9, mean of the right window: 19.2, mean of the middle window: 21.2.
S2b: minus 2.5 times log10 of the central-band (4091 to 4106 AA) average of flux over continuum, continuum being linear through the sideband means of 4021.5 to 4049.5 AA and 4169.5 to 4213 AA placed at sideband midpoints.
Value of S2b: 0.04 mag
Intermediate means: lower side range 19.6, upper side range 18.9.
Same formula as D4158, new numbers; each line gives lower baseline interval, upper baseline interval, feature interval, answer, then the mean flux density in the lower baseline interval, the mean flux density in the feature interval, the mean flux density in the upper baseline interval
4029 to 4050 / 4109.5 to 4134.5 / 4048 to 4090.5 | -1.4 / 19.7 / 20.2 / 19.3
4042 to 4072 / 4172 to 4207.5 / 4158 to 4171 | 0.8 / 19.6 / 17.6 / 18.6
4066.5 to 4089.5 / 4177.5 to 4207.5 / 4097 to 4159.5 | 4.1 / 20.5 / 18.5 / 18.8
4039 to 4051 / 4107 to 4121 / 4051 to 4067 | -0.4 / 19.3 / 19.7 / 19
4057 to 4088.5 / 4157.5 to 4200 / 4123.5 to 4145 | -0.7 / 20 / 19.5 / 18.1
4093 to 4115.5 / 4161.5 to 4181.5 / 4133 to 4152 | -0.7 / 18.2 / 18.7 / 17.9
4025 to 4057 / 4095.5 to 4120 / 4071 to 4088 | -1.7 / 19.7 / 20.6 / 18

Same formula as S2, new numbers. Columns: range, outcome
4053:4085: 20.1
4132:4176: 17.9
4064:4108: 19.6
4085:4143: 19.2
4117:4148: 19.3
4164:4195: 18.1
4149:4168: 17.5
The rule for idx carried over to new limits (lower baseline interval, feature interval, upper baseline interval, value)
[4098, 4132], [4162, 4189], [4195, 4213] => 2.2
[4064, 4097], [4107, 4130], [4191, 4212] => 1.1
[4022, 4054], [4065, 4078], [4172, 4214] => -0.4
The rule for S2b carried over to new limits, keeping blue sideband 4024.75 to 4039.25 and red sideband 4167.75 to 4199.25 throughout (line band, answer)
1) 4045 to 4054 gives -0.017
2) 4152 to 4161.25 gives 0.073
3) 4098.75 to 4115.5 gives 0.079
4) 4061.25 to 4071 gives 0.010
